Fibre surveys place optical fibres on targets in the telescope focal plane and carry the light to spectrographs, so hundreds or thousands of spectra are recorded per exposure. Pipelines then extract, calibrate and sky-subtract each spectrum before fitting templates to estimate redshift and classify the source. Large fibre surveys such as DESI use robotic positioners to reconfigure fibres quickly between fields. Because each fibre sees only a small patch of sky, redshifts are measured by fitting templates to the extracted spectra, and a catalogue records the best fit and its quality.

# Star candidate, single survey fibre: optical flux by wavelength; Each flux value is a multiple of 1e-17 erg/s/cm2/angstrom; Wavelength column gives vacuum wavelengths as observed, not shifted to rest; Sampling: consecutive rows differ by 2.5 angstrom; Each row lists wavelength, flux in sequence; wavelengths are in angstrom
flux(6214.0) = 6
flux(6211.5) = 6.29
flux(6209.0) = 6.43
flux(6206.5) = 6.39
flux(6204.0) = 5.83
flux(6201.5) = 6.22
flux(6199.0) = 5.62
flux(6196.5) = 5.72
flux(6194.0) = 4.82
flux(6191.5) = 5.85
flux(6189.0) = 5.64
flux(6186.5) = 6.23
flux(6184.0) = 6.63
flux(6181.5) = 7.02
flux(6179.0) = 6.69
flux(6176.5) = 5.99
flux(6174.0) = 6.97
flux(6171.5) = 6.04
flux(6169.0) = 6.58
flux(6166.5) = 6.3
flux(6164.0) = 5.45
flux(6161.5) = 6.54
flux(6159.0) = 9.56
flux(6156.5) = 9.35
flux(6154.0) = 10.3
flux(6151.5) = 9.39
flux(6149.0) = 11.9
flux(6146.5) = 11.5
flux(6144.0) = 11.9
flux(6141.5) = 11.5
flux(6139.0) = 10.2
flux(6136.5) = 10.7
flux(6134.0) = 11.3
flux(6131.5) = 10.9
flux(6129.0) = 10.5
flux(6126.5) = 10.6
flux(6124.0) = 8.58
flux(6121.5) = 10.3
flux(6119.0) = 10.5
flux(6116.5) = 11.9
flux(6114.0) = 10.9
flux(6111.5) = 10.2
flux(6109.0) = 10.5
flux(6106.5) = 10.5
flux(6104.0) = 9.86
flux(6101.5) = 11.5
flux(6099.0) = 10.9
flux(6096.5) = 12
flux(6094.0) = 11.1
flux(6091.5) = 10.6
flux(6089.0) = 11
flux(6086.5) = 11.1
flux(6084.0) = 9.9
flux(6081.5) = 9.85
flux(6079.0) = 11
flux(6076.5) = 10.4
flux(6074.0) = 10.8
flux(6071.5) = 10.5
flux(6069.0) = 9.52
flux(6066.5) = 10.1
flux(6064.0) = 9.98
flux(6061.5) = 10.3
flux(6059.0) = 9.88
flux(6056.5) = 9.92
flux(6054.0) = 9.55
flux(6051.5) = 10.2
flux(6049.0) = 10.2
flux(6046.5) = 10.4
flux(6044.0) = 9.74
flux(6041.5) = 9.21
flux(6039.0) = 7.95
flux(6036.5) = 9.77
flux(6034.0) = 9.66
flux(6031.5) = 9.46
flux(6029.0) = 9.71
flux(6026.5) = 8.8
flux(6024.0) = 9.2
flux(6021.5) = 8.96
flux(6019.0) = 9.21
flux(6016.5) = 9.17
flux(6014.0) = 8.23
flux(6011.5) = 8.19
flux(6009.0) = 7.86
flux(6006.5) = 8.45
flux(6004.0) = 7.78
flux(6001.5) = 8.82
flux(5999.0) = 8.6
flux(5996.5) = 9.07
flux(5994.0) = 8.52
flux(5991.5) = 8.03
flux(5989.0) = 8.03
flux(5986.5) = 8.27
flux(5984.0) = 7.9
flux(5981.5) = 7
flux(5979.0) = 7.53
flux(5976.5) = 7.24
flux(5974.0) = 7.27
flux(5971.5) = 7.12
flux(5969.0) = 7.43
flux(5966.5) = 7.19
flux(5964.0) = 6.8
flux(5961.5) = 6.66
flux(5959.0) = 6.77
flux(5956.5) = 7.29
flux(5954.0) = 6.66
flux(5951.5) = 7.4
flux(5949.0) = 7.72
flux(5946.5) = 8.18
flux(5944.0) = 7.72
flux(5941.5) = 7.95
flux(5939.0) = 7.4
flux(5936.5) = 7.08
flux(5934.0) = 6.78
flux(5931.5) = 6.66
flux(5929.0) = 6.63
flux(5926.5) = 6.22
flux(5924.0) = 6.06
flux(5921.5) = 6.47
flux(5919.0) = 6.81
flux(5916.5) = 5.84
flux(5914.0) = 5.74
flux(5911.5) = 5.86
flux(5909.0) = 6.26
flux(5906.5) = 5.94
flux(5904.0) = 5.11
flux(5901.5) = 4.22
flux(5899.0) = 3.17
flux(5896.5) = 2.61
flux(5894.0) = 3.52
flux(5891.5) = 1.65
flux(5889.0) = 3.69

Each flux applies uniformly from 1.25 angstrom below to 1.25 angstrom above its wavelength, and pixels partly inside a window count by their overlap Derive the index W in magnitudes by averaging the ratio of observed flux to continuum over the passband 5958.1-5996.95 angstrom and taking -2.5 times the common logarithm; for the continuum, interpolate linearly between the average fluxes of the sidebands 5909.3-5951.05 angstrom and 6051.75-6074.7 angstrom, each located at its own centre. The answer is 0.06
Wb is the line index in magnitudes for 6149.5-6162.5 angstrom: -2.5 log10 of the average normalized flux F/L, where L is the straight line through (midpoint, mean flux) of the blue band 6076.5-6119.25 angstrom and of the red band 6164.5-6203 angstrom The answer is -0.20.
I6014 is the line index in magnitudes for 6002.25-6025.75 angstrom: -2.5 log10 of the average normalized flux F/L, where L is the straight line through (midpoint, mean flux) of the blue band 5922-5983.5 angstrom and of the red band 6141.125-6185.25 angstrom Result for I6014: -0.15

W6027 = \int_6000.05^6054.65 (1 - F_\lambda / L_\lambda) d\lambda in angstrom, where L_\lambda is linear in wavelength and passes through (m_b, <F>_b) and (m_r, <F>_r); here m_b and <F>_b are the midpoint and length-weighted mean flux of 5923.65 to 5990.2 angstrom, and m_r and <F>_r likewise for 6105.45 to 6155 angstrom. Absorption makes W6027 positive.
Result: -2.9 angstrom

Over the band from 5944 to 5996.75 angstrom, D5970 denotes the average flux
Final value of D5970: 7.5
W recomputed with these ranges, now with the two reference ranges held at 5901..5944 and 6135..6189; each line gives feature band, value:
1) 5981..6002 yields -0.19 mag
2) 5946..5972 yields -0.08 mag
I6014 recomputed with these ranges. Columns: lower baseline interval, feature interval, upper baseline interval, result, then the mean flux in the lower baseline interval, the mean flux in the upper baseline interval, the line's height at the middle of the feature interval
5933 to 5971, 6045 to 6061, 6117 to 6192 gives -0.24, 7.27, 8.76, 8.01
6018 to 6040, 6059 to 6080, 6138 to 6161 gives -0.07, 9.21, 10.5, 9.64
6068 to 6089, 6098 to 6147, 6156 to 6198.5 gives -0.24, 10.4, 6.49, 8.67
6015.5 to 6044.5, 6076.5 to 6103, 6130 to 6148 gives -0.06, 9.22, 11.1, 10.3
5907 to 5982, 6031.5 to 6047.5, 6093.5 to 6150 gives -0.05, 6.91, 10.9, 9.02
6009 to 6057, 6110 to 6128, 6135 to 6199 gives -0.23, 9.3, 7.92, 8.41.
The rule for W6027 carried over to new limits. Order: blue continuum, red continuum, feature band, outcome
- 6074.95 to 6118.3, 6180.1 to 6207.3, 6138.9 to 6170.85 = -4.76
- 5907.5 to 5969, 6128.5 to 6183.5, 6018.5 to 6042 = -4.53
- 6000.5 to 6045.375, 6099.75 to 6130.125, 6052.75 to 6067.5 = -0.63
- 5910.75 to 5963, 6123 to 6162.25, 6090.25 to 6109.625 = -2.53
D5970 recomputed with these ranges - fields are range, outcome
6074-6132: 10.6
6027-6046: 9.38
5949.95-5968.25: 6.99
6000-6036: 8.84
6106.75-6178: 9.52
